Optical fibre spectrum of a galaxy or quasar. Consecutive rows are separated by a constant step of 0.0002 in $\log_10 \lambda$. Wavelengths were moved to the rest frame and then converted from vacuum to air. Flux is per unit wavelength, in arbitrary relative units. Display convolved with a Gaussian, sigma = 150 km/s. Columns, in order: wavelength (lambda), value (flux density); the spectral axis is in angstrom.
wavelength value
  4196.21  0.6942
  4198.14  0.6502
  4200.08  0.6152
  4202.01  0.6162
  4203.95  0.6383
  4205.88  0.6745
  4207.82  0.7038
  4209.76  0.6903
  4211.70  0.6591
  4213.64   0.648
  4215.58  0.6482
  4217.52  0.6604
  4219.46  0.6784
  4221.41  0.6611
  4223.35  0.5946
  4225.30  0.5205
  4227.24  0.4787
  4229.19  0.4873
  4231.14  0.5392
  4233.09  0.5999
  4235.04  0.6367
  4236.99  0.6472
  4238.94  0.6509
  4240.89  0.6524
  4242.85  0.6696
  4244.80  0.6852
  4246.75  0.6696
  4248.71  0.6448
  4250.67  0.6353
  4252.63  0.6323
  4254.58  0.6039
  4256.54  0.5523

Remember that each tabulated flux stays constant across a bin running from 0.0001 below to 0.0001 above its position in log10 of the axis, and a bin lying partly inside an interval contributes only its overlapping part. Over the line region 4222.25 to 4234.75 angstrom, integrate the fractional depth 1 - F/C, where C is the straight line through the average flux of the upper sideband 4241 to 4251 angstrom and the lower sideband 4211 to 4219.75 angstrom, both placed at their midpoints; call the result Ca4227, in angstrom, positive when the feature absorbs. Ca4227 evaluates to 2.2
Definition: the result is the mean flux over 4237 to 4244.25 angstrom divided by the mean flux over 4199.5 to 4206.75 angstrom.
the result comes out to 1.03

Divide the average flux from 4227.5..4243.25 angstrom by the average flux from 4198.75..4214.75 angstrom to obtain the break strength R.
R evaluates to 0.92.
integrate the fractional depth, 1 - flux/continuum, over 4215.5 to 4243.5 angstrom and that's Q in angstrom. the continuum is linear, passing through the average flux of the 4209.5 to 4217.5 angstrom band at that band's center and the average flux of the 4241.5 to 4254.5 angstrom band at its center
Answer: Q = 2.12 angstrom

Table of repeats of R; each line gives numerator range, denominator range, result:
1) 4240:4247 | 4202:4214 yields 1.01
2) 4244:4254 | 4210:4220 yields 0.99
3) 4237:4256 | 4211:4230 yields 1.07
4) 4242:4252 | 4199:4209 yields 1.01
